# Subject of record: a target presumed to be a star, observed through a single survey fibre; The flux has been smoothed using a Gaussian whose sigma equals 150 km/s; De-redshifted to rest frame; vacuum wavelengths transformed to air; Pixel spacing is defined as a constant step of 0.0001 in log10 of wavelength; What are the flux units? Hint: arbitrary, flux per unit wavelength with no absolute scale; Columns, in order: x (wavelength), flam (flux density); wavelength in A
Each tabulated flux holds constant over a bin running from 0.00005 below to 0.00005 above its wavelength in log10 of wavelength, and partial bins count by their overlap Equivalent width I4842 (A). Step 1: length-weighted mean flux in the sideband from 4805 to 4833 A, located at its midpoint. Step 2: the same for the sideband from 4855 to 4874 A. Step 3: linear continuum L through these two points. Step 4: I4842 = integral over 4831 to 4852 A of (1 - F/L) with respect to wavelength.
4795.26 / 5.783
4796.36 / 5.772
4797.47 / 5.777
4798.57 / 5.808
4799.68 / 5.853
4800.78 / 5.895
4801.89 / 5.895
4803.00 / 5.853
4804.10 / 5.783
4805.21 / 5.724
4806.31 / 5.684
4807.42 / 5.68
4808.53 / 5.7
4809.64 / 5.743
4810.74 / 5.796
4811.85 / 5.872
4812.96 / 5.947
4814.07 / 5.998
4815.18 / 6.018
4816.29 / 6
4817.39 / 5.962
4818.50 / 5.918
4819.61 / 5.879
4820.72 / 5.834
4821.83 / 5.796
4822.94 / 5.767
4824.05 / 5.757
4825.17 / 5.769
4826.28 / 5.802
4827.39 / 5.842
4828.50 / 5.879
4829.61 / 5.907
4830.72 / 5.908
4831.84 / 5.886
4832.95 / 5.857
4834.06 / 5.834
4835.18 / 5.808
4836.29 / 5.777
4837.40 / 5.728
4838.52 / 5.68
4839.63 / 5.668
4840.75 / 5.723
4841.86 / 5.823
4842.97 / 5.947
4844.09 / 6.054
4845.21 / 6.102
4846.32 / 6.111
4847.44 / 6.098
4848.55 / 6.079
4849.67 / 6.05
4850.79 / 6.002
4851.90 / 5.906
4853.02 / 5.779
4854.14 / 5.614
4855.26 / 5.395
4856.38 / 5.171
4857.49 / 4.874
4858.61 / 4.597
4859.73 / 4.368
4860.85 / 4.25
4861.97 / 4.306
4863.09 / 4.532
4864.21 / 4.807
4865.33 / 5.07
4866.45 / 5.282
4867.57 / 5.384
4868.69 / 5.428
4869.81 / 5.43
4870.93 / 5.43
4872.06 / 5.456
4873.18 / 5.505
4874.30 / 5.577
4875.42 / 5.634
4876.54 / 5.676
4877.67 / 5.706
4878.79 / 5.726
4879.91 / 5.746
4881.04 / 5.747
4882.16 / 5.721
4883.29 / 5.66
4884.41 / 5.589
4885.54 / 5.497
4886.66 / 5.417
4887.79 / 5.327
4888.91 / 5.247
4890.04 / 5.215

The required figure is -1.8 A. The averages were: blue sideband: 5.84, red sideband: 5.02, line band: 5.9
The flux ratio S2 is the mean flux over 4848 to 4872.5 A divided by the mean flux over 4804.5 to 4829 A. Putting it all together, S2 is 0.9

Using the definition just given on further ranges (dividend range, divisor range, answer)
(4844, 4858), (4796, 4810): 1.00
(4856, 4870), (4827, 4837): 0.83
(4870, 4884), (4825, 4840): 0.97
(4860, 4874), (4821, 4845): 0.87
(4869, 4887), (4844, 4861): 1.01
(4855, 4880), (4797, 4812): 0.89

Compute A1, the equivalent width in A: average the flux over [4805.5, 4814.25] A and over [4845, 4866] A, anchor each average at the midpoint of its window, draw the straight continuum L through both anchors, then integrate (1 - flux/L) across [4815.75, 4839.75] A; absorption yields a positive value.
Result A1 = -1.0 A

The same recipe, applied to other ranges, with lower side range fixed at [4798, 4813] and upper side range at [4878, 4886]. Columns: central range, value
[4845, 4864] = 1.2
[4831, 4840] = -0.1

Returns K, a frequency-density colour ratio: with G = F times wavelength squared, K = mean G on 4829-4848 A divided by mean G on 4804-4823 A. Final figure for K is 1.02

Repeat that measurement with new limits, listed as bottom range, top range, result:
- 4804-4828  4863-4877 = 0.94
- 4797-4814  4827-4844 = 1.02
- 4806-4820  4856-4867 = 0.82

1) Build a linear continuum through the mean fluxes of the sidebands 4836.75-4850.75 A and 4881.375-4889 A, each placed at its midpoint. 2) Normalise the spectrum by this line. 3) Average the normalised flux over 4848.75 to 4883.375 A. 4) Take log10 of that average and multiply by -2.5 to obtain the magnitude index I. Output 0.069 mag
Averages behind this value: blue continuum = 5.92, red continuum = 5.52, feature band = 5.35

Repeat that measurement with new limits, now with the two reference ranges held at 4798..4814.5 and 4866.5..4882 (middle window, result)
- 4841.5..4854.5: -0.06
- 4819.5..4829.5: -0.01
